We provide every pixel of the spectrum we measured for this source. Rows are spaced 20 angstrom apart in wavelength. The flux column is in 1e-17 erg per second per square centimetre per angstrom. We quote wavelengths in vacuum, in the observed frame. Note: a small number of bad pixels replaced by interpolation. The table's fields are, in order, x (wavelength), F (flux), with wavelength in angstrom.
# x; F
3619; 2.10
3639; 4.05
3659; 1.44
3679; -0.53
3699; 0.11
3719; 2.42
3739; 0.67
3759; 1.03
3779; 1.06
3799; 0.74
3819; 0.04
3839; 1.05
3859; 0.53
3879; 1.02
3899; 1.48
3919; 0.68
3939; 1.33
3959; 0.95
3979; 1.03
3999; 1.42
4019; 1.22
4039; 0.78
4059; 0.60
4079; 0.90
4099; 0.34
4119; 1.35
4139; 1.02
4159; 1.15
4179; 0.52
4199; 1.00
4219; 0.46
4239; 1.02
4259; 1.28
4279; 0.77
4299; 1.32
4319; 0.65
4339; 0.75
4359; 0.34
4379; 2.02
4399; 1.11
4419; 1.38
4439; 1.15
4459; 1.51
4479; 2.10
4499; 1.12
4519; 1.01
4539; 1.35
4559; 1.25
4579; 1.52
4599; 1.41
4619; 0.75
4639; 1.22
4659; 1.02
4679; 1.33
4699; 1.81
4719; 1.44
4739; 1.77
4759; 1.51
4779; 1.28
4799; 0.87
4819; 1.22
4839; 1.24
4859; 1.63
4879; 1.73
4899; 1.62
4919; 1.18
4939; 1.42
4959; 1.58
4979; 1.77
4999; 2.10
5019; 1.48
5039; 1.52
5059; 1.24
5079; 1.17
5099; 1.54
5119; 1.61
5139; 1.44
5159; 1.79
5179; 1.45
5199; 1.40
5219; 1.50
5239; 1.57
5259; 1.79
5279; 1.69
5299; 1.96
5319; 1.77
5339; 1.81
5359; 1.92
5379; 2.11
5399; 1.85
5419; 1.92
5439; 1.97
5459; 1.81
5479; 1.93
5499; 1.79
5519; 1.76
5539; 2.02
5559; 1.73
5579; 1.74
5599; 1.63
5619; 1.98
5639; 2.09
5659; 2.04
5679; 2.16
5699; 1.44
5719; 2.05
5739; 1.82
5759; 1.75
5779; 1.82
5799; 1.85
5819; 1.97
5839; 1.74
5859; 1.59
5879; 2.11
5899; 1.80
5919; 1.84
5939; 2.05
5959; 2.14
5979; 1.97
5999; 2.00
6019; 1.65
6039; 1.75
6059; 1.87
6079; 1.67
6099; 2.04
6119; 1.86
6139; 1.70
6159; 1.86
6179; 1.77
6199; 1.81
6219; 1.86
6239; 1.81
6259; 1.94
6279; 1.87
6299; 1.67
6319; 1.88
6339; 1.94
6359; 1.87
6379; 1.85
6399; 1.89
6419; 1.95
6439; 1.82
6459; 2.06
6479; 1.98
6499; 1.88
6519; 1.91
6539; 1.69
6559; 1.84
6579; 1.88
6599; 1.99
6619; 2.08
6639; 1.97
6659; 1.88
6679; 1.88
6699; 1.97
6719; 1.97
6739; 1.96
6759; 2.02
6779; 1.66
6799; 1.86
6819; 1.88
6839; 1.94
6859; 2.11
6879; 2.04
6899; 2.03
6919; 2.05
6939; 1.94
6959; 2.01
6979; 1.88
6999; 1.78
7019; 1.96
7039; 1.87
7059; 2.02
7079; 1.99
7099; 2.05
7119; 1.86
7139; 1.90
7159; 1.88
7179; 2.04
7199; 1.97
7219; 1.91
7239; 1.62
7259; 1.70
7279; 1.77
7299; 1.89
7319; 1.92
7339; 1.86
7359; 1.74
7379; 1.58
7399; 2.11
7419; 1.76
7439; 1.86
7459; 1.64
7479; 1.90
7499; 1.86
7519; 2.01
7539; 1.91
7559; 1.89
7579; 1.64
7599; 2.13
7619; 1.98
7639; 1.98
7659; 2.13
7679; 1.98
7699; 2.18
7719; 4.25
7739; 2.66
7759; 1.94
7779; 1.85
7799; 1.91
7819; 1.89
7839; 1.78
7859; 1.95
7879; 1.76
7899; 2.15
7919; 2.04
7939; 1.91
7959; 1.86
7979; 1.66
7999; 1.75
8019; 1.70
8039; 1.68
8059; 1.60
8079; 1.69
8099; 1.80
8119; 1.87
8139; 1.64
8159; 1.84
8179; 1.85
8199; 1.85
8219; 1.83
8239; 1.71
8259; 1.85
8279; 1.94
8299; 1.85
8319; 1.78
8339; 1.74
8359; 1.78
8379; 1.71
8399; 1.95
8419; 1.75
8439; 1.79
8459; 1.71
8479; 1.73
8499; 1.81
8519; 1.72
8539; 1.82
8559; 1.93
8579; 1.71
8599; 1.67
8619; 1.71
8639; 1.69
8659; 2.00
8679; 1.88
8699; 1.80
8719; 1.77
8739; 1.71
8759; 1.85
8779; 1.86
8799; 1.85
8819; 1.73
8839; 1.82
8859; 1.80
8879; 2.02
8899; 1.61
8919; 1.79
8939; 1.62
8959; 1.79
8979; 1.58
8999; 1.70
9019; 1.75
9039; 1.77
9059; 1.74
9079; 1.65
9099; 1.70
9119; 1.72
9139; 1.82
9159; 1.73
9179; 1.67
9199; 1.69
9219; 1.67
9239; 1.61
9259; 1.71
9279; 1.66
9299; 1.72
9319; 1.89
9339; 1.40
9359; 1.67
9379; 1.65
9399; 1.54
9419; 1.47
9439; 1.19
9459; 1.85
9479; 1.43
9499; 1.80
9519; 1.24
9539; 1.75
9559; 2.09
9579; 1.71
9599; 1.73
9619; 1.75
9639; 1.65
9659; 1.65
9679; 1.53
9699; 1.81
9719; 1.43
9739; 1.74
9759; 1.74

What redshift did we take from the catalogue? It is 0.175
